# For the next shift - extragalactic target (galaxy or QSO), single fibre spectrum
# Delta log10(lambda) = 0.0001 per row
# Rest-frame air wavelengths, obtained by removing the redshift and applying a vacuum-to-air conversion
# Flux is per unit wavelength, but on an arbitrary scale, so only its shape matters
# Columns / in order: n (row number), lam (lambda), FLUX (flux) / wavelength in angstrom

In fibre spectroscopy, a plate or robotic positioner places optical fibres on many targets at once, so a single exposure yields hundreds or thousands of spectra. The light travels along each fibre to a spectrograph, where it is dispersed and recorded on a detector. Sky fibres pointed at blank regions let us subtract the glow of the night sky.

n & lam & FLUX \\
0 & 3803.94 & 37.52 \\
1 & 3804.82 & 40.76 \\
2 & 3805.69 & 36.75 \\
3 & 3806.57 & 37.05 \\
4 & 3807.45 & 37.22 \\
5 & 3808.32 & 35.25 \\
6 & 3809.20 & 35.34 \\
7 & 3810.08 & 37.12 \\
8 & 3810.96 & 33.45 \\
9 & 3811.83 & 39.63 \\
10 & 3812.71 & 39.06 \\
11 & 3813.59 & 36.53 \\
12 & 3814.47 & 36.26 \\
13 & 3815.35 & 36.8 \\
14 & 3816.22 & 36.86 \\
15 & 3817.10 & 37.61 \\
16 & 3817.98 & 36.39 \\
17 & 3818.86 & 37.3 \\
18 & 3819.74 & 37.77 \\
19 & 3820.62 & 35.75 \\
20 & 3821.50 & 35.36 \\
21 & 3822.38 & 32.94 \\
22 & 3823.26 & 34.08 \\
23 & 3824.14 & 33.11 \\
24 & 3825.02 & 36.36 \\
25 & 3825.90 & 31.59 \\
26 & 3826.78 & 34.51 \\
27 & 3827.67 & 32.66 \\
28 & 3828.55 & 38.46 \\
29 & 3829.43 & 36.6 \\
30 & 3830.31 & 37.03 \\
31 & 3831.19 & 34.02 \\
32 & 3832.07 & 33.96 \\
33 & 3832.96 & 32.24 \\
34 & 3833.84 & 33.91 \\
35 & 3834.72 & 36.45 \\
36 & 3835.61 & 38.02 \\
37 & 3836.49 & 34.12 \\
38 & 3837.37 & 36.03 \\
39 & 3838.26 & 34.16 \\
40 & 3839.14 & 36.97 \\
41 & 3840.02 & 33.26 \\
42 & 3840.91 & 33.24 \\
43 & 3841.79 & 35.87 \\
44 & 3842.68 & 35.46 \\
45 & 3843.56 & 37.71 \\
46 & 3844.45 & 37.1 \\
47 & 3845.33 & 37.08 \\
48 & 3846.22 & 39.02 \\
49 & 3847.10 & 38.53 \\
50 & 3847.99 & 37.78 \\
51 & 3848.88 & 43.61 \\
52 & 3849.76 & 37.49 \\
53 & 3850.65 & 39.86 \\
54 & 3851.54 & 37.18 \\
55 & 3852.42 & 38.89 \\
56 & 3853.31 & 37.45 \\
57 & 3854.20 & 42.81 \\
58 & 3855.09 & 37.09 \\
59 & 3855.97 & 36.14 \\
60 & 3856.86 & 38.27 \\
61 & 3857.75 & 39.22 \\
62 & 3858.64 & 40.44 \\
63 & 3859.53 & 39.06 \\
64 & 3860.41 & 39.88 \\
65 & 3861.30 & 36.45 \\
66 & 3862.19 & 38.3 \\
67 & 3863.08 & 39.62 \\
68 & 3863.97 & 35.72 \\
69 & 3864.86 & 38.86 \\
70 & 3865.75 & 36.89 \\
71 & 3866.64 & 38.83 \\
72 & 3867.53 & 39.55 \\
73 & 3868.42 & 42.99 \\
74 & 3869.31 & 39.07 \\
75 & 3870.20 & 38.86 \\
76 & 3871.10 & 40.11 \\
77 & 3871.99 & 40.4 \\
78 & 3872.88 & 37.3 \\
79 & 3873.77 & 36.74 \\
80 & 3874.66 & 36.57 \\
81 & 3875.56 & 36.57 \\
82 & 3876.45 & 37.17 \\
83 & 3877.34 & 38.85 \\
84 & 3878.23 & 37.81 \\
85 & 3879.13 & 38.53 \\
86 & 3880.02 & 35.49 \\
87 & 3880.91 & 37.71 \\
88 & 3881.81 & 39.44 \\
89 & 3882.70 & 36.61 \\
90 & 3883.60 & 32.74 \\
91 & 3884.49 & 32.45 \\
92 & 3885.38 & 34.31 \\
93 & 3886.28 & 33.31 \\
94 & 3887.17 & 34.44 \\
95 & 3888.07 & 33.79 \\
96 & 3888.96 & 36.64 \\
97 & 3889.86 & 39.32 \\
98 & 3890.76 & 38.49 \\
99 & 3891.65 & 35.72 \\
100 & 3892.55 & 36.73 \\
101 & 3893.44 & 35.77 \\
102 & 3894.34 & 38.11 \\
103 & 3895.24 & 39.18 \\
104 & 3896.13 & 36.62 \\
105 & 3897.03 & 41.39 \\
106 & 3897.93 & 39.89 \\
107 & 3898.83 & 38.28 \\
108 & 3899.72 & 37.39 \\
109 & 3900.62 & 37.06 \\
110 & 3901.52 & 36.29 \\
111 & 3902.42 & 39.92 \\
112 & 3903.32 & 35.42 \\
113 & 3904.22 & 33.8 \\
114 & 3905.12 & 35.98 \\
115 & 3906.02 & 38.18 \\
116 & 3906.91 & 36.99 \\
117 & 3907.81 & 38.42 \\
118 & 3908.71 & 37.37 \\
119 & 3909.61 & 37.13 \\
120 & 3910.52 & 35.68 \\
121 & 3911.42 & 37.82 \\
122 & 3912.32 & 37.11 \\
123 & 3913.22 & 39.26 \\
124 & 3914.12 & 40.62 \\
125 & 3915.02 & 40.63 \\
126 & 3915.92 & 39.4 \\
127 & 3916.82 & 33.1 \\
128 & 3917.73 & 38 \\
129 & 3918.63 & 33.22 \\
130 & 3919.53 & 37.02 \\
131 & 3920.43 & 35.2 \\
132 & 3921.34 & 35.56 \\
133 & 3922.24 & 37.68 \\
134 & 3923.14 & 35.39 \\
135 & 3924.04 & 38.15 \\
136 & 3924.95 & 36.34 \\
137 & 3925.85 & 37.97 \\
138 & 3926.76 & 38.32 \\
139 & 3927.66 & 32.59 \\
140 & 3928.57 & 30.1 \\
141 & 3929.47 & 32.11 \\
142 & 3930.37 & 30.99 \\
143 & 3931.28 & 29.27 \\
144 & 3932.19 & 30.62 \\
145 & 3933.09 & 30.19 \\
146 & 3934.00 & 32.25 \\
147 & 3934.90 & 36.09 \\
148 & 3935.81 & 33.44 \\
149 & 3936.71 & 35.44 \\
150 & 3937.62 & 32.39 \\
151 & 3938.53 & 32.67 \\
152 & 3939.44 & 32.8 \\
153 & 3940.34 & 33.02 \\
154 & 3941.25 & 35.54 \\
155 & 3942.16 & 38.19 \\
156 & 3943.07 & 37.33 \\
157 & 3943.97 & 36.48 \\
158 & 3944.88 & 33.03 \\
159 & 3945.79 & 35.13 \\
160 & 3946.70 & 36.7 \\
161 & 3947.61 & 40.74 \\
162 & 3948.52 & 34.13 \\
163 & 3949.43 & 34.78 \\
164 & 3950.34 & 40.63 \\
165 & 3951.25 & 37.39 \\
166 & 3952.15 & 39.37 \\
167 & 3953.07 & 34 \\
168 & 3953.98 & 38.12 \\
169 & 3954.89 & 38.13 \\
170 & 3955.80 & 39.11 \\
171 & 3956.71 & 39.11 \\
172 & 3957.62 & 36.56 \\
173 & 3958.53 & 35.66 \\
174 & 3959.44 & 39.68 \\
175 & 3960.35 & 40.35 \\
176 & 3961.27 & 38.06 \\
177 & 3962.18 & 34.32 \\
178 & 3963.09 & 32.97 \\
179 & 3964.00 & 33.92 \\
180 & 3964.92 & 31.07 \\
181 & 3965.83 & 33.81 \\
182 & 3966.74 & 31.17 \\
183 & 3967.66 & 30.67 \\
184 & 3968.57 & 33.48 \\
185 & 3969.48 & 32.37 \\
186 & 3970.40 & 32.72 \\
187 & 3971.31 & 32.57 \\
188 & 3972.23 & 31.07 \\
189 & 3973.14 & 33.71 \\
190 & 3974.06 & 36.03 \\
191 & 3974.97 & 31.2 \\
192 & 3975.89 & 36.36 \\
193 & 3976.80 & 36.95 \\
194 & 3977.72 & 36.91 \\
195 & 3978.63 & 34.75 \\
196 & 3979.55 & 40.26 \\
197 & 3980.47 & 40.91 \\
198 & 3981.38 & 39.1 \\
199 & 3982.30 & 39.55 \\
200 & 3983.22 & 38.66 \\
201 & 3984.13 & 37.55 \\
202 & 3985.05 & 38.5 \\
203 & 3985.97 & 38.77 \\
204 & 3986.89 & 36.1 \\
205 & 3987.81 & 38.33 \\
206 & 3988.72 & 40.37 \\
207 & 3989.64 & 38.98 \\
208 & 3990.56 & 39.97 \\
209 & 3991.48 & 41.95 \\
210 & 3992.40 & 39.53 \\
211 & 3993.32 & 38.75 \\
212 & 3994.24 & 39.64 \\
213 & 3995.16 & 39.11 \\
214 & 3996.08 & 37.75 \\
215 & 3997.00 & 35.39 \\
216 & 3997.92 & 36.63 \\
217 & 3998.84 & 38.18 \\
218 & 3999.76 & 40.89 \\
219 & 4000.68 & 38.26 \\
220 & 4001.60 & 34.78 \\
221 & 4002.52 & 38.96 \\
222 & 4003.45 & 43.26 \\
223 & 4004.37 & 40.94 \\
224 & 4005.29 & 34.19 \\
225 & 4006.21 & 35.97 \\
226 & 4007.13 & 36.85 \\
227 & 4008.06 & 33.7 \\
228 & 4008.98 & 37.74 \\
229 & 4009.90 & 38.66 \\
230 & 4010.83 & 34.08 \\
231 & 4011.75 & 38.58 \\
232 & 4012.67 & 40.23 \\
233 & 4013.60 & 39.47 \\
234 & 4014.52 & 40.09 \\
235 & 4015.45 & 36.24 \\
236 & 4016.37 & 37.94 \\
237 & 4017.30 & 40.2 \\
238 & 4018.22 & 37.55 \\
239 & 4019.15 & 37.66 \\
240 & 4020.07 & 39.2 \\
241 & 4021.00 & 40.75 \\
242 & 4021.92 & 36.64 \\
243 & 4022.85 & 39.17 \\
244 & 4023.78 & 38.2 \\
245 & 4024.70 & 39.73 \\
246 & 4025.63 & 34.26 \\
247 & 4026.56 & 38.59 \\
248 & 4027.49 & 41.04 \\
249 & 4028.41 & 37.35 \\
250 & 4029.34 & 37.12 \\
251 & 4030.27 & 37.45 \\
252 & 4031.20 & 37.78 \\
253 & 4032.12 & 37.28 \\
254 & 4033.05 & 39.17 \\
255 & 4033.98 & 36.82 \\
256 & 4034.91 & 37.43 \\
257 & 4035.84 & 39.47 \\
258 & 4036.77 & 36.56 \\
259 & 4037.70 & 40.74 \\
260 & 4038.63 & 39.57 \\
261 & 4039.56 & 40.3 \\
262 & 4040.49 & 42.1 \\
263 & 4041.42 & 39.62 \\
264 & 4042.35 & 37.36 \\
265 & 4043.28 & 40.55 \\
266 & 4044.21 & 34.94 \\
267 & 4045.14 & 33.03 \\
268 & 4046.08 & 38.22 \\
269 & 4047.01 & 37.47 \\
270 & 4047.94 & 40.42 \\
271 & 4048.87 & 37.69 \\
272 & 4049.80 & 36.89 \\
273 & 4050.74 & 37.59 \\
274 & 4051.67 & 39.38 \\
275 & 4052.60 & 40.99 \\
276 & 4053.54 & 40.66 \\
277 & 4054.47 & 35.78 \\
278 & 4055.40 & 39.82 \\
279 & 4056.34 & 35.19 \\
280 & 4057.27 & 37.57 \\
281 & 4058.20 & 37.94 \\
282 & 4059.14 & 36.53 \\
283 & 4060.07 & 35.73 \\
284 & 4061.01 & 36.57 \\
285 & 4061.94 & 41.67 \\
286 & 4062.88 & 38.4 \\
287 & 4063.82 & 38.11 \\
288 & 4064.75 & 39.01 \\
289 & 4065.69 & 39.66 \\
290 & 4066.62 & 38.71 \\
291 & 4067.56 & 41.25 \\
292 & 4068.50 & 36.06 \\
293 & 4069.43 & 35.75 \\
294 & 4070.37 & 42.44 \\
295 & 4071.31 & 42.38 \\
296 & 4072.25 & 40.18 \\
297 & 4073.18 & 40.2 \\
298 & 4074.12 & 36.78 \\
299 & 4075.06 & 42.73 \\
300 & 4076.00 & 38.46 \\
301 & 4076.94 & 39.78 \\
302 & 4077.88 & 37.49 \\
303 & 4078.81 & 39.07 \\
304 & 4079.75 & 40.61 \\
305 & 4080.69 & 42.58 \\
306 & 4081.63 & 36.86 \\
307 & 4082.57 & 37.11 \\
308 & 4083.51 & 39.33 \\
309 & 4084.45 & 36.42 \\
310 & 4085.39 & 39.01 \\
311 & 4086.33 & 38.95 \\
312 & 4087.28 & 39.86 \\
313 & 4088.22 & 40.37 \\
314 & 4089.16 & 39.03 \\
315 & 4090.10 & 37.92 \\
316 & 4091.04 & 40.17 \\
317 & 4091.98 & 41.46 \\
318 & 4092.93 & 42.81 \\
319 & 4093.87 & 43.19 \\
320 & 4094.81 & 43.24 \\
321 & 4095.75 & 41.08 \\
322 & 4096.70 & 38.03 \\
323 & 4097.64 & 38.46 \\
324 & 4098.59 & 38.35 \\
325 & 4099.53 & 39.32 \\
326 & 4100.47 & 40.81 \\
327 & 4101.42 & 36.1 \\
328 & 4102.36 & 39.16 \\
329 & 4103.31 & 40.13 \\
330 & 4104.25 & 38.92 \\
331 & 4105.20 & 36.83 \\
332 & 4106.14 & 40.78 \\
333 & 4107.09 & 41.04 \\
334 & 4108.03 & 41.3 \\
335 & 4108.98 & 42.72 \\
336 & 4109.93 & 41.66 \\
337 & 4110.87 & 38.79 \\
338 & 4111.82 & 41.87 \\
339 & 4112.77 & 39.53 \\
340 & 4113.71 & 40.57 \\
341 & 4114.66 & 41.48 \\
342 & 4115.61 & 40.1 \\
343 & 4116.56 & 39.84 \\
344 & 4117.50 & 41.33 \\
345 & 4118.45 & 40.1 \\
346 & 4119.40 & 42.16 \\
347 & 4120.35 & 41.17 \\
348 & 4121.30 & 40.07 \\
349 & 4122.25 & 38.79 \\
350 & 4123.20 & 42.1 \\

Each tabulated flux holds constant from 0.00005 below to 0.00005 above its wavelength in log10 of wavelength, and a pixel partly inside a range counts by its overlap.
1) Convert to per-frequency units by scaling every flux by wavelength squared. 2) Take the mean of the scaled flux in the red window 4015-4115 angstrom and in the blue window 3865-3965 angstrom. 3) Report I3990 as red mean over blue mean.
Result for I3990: 1.15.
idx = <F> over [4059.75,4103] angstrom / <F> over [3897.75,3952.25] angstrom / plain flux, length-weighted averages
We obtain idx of 1.1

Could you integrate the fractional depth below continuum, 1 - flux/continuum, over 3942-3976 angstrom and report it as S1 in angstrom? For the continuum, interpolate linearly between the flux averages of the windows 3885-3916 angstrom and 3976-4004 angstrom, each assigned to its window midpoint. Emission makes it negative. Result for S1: 2.37 angstrom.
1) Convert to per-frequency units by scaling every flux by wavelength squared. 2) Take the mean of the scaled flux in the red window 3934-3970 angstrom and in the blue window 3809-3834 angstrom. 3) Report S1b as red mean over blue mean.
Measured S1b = 1.1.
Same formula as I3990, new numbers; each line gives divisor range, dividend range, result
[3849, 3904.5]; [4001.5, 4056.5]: 1.09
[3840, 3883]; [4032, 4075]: 1.11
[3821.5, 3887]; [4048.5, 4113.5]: 1.19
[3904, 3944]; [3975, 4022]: 1.12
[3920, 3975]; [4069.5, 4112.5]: 1.22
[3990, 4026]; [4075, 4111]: 1.08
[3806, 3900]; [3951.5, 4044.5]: 1.09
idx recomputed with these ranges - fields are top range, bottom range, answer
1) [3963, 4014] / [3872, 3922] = 1.00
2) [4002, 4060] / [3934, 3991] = 1.06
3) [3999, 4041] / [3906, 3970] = 1.07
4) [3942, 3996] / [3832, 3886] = 0.98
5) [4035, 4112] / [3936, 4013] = 1.07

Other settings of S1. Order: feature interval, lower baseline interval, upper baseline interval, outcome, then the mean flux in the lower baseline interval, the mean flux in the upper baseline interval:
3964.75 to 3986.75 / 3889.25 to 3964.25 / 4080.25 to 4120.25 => 1.15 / 36.3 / 40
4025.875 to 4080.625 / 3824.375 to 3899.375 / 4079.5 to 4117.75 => 1.11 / 37.2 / 39.9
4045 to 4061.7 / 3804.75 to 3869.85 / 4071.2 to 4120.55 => 0.70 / 36.9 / 39.9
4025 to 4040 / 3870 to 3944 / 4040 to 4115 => 0.08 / 36.2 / 39.2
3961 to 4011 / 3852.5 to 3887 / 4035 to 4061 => 1.81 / 37.8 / 38.2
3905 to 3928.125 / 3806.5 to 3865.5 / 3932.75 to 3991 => -0.53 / 36.7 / 35.9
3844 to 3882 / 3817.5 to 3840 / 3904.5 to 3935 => -3.34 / 35.2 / 35.7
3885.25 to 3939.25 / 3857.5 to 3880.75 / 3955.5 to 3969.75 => 1.36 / 38.4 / 35.2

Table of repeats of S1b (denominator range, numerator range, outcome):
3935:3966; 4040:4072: 1.12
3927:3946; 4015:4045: 1.20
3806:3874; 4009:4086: 1.16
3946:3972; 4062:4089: 1.16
